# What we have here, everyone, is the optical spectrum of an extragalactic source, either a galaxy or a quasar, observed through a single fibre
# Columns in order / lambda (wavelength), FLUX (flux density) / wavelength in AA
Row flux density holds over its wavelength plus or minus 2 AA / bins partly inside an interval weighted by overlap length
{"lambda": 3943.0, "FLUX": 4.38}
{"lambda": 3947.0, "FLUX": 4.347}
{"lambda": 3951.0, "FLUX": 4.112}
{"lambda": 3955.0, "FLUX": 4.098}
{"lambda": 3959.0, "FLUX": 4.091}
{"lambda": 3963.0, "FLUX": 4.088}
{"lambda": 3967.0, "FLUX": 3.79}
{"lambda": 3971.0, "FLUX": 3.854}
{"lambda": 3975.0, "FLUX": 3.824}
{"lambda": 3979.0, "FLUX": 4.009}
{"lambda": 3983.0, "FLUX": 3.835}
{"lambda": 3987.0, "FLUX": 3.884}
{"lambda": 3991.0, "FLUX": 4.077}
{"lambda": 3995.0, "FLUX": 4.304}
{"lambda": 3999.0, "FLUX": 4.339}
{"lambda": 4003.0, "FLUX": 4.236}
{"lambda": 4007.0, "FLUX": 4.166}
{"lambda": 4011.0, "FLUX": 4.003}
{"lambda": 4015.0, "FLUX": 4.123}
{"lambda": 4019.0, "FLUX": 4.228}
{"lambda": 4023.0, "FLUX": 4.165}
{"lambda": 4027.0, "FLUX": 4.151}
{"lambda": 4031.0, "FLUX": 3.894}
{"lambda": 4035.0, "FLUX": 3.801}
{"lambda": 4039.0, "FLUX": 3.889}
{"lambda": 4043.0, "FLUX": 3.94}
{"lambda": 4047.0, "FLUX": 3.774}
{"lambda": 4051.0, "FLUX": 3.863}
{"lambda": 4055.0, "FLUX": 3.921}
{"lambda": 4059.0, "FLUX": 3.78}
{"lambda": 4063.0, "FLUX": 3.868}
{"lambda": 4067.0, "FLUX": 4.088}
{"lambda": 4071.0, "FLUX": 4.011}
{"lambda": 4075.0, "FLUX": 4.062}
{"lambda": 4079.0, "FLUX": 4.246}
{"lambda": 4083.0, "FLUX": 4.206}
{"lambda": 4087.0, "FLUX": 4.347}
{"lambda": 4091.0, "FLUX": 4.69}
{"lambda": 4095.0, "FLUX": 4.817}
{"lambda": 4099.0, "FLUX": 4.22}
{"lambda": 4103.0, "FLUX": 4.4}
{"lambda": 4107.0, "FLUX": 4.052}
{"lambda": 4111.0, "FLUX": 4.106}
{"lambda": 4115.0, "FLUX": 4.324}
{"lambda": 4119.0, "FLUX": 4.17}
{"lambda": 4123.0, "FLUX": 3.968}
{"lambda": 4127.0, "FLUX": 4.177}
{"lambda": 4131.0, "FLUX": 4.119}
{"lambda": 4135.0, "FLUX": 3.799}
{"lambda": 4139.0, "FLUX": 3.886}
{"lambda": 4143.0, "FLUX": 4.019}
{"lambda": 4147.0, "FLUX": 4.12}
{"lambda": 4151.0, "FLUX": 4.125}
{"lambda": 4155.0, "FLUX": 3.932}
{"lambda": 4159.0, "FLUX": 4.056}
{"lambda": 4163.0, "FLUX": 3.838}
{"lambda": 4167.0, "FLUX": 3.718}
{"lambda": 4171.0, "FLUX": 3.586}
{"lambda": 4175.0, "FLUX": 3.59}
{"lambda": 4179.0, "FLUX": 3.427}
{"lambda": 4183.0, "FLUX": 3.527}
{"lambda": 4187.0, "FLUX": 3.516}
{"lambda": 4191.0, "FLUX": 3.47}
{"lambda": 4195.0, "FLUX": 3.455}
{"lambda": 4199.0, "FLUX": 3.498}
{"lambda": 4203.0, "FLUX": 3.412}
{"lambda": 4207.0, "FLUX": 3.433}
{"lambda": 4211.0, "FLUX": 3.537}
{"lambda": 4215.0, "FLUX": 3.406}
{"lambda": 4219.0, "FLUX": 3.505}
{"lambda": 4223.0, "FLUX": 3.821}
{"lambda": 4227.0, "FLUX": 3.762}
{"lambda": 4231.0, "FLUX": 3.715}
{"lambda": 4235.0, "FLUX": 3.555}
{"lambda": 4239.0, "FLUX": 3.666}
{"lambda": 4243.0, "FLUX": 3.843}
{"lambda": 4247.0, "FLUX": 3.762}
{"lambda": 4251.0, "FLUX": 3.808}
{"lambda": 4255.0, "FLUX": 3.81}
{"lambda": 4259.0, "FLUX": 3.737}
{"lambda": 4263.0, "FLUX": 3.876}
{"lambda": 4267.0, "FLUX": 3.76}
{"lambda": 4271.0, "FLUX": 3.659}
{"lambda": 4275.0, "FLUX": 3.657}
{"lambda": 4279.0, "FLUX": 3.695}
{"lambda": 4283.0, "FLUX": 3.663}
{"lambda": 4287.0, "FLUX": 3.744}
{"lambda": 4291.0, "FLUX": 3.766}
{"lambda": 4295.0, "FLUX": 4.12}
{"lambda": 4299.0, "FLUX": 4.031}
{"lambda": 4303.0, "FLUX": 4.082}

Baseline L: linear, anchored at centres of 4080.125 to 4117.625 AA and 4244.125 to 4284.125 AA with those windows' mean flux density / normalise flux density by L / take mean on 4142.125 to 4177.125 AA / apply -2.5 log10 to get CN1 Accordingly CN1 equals 0.067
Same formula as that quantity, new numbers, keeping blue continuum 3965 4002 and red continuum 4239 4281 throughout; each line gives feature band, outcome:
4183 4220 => 0.10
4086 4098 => -0.18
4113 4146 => -0.05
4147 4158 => -0.05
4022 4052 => 0.01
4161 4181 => 0.06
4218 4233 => 0.02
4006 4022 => -0.04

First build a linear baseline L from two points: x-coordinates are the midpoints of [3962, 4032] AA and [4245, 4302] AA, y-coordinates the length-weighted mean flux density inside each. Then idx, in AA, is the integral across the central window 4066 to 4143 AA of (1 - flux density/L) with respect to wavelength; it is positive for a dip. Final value -4.58 AA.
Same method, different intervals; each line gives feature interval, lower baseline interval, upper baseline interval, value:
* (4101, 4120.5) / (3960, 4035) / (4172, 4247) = -2.16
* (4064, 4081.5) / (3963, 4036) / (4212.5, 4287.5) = -0.65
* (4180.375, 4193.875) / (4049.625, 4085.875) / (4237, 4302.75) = 1.35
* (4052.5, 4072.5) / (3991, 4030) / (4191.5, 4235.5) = 0.43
